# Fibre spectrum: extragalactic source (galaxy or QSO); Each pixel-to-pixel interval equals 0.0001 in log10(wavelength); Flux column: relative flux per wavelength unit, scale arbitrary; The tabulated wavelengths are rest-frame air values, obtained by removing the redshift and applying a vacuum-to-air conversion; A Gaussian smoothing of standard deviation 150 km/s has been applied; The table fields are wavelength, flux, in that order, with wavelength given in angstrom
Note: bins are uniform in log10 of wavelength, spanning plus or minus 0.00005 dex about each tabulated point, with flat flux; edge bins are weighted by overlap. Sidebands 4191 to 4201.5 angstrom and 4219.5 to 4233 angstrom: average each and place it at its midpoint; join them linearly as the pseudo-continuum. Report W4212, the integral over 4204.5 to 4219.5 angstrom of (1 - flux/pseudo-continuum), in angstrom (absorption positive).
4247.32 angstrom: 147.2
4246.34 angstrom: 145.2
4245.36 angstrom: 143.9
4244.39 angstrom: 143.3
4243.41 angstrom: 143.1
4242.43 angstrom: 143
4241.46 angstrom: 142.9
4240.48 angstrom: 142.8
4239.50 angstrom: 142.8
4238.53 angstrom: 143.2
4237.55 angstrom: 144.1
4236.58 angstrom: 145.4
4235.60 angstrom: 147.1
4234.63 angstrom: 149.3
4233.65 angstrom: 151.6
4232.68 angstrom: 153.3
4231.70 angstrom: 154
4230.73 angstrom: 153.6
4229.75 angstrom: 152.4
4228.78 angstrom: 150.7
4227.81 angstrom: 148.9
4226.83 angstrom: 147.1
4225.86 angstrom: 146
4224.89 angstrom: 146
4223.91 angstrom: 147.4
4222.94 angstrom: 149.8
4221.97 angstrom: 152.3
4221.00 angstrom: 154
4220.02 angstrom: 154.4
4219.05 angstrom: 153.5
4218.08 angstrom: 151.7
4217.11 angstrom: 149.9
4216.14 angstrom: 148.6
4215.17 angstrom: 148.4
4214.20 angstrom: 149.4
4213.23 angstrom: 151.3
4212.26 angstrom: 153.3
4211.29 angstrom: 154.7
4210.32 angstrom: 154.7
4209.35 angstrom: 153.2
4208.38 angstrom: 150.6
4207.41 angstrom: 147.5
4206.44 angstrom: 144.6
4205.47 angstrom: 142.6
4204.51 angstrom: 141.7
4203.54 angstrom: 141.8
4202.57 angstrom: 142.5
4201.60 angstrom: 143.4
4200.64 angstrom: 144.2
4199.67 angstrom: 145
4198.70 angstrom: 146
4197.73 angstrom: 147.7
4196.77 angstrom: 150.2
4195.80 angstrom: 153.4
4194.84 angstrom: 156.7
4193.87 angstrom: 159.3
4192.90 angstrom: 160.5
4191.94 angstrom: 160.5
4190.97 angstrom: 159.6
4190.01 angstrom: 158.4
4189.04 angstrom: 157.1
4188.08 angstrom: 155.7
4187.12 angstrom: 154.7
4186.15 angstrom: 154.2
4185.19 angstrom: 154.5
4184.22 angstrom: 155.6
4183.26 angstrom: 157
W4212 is 0.1 angstrom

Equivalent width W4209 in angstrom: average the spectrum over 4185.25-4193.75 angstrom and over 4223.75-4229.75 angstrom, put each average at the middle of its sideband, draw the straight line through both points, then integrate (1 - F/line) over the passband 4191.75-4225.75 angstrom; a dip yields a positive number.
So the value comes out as 0.6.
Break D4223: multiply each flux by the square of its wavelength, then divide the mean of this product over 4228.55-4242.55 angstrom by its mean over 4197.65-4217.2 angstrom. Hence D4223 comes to 1.02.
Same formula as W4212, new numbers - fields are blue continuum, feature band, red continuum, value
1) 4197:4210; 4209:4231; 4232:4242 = -0.7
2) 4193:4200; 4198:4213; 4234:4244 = 0.3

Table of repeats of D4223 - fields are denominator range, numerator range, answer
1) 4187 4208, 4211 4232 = 1.01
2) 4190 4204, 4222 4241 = 1.00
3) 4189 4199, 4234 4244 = 0.95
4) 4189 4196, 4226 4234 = 0.97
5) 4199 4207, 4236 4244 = 1.02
